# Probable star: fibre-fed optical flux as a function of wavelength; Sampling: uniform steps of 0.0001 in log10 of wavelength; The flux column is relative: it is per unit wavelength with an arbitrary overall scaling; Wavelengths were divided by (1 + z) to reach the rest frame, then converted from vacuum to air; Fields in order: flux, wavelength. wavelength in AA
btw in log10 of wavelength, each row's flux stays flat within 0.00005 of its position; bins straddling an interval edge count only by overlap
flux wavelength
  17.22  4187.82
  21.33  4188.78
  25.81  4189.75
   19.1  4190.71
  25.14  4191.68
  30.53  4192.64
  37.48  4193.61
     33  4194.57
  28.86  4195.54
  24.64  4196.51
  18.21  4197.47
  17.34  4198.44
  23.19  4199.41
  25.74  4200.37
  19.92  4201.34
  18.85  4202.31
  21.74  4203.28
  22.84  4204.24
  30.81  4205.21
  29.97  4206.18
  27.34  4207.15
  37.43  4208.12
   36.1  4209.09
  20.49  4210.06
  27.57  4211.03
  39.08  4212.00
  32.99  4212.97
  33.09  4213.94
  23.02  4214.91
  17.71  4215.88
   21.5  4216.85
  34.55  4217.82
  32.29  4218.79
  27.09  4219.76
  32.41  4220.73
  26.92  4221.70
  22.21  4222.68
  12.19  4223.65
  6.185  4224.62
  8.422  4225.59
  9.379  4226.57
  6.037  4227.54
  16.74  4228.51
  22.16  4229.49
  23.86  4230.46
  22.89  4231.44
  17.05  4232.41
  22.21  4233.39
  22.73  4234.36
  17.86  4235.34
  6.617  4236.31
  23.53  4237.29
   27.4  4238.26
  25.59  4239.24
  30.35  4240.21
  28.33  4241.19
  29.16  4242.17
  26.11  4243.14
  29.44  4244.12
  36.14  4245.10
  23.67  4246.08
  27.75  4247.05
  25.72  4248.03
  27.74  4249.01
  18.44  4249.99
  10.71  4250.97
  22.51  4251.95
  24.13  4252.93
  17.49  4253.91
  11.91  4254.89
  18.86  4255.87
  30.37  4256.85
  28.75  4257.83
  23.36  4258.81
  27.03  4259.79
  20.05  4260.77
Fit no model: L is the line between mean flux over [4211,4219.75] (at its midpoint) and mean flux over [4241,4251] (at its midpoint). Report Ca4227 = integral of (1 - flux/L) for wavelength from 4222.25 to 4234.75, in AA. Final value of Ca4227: 5.21 AA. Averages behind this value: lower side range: 29.1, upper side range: 26.3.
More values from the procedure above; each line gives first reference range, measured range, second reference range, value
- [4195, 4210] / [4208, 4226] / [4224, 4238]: -3.99 AA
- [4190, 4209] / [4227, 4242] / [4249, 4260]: 1.30 AA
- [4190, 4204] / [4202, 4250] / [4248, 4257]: -4.38 AA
